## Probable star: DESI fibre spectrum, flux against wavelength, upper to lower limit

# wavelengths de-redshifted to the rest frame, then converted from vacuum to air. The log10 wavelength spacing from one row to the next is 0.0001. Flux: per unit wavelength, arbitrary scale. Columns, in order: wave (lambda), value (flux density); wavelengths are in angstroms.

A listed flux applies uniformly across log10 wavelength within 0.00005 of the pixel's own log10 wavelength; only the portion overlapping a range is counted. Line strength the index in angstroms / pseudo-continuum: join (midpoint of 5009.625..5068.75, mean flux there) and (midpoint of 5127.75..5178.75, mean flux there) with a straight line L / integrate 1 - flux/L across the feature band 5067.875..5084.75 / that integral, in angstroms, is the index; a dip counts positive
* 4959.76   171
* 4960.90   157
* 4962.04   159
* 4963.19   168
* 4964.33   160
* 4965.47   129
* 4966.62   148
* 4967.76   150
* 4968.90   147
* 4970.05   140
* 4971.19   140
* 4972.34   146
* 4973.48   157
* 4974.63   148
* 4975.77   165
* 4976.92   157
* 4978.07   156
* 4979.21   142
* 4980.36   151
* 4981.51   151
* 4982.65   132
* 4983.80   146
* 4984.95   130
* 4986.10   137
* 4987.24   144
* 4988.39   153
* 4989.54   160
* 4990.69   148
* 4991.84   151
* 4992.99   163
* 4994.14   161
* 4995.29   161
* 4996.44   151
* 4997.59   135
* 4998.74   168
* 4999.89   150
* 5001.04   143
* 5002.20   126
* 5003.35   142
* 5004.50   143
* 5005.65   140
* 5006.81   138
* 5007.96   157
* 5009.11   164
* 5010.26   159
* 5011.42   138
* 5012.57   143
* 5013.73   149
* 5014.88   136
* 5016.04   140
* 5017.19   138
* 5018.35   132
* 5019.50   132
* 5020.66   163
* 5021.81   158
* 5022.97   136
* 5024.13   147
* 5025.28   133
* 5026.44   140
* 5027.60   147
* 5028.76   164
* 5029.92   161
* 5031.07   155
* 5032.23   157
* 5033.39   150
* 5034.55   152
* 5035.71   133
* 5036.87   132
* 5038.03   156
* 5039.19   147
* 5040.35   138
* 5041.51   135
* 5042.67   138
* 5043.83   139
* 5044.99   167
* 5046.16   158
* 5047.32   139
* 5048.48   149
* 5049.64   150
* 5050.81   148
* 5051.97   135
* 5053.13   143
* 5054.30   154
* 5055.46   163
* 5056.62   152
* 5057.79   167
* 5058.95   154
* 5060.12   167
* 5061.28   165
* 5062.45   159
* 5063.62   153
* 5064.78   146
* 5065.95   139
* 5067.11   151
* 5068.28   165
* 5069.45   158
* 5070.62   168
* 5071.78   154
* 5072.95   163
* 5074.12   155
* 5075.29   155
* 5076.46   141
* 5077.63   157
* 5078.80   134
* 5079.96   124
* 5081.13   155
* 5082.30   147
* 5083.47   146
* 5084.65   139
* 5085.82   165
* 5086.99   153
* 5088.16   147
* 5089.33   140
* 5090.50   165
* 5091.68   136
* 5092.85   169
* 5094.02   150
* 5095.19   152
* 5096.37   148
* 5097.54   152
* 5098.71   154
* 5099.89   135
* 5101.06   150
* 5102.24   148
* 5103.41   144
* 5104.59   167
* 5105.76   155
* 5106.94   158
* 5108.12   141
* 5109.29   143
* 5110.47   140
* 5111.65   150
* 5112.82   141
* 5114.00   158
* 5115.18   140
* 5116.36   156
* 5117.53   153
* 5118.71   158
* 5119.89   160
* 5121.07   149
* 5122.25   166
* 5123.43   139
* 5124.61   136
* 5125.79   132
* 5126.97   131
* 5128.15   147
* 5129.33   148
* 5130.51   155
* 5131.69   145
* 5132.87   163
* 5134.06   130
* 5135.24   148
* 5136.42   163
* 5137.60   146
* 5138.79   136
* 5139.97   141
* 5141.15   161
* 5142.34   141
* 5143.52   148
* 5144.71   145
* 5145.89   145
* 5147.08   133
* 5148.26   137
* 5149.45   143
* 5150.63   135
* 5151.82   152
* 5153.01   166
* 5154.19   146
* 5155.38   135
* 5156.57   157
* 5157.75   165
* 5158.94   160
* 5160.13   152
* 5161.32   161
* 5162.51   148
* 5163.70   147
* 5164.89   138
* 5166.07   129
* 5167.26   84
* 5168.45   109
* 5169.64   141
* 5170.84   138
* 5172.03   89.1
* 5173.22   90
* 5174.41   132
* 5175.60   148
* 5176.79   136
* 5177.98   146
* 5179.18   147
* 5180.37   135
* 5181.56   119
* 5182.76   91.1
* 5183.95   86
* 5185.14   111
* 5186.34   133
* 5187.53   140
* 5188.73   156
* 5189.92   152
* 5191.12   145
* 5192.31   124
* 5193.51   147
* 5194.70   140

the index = -0.5 angstroms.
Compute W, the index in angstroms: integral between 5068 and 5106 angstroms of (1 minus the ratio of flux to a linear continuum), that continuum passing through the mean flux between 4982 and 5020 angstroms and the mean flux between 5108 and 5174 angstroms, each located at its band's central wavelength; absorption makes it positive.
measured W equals -1.85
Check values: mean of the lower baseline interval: 146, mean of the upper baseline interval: 143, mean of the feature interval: 151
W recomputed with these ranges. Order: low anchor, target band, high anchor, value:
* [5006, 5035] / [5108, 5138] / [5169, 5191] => -2.9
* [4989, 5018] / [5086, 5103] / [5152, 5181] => -1.0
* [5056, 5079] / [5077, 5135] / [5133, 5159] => 1.1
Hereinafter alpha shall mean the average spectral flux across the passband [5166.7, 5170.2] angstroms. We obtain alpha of 111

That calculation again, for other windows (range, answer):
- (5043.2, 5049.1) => 150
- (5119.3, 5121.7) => 155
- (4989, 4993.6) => 155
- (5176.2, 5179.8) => 143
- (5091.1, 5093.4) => 152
